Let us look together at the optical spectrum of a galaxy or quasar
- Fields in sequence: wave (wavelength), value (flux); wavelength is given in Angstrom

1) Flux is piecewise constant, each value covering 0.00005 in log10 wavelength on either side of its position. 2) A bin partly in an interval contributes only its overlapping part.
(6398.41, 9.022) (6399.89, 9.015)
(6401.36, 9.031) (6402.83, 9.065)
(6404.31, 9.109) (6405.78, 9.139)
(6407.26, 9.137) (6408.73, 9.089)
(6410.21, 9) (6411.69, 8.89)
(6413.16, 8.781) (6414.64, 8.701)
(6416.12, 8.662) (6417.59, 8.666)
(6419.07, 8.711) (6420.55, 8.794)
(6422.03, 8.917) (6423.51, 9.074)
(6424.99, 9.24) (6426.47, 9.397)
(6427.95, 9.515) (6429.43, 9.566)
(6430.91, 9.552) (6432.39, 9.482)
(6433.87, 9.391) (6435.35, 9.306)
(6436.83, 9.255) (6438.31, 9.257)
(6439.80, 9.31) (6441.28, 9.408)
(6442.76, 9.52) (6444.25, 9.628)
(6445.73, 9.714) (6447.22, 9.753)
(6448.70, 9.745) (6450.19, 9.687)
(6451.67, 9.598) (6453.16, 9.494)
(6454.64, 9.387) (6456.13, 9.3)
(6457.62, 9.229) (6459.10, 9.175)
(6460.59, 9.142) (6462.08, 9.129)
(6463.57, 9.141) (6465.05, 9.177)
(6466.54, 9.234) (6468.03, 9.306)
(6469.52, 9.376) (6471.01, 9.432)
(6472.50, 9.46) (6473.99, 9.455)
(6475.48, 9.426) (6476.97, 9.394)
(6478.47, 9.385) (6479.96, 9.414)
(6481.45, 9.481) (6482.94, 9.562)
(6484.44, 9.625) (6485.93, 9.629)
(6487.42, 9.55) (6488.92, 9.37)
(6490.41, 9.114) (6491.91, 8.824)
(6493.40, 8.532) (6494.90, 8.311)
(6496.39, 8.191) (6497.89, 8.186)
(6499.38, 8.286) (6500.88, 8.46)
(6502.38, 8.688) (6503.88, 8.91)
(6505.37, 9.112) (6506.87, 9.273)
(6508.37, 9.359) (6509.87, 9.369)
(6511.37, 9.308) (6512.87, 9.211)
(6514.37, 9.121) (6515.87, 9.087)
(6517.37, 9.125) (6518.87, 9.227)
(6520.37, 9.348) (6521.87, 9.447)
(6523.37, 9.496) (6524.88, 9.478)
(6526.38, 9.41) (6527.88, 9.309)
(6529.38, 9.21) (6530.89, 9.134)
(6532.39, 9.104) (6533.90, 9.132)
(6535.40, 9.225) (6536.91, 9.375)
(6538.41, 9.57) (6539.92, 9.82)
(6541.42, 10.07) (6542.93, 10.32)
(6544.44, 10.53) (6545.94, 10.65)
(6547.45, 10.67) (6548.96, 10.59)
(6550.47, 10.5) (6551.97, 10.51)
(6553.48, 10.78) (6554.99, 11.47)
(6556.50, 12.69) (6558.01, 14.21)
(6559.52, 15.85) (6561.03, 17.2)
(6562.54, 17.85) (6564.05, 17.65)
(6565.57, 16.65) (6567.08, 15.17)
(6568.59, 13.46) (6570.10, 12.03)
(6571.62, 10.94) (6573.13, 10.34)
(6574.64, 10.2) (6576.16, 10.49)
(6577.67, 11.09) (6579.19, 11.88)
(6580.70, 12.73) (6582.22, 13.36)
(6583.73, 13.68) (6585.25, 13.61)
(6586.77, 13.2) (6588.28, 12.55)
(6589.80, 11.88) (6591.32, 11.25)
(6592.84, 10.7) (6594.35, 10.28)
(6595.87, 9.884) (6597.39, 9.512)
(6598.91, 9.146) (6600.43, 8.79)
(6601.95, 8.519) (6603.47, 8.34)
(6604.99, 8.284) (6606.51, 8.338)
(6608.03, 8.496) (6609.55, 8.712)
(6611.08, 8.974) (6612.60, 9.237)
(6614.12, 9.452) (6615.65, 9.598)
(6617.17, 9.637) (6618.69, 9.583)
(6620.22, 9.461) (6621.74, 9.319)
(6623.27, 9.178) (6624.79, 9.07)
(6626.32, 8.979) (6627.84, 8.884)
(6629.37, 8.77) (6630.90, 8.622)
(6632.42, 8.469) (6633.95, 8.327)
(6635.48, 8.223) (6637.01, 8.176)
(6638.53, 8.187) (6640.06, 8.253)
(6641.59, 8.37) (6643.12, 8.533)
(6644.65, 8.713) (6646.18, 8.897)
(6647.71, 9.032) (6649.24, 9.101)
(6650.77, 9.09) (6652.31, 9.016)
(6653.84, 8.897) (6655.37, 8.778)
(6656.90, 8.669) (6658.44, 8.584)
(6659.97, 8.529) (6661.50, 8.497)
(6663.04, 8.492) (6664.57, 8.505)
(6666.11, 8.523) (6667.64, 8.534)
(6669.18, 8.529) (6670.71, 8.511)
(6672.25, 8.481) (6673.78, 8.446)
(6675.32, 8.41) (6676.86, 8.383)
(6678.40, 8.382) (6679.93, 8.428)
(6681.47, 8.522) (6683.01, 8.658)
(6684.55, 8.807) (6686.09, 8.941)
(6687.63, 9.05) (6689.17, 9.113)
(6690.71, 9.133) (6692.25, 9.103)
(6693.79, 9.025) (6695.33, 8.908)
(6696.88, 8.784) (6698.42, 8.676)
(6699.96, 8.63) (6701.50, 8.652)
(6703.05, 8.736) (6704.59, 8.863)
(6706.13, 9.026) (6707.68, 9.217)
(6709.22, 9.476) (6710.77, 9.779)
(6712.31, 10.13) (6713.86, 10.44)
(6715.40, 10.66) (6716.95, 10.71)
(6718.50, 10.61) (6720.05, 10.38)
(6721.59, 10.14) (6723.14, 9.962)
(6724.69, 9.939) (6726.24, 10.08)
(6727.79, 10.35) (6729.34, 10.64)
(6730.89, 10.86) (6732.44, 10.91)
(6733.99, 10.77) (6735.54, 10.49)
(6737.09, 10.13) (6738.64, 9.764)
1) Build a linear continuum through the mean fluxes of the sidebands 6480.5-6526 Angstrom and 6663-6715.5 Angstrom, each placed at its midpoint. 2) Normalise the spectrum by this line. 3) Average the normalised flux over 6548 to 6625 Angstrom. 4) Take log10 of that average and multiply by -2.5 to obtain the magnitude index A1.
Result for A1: -0.25 mag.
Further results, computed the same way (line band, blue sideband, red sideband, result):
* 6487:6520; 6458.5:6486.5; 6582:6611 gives 0.08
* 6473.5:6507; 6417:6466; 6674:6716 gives 0.03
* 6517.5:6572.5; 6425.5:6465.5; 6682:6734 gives -0.20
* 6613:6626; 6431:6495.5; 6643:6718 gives -0.04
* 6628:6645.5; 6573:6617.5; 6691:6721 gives 0.19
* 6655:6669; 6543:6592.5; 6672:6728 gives 0.19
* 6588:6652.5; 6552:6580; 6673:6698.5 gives 0.22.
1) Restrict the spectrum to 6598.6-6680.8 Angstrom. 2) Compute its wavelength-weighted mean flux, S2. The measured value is 8.73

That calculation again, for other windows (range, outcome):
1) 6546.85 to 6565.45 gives 13.5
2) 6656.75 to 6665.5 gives 8.53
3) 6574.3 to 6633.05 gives 10.1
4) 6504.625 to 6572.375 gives 11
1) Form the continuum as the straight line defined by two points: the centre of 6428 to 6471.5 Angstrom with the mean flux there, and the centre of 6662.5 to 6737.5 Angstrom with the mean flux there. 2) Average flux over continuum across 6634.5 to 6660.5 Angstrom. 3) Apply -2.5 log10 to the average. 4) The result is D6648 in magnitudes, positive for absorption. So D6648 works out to 0.086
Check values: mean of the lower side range 9.41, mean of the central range 8.65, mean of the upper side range 9.35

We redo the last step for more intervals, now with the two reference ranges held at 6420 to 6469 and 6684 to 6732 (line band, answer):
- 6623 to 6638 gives 0.10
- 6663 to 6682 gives 0.13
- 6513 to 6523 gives 0.02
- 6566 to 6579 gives -0.24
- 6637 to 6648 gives 0.12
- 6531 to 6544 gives -0.02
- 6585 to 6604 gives -0.11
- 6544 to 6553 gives -0.12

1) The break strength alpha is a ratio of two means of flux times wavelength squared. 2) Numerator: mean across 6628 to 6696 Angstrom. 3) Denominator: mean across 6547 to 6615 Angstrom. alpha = 0.8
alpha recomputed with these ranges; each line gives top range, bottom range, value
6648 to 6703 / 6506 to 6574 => 0.83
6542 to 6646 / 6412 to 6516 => 1.21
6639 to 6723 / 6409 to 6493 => 1.04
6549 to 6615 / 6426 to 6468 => 1.28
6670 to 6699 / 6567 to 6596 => 0.76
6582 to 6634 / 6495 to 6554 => 1.07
